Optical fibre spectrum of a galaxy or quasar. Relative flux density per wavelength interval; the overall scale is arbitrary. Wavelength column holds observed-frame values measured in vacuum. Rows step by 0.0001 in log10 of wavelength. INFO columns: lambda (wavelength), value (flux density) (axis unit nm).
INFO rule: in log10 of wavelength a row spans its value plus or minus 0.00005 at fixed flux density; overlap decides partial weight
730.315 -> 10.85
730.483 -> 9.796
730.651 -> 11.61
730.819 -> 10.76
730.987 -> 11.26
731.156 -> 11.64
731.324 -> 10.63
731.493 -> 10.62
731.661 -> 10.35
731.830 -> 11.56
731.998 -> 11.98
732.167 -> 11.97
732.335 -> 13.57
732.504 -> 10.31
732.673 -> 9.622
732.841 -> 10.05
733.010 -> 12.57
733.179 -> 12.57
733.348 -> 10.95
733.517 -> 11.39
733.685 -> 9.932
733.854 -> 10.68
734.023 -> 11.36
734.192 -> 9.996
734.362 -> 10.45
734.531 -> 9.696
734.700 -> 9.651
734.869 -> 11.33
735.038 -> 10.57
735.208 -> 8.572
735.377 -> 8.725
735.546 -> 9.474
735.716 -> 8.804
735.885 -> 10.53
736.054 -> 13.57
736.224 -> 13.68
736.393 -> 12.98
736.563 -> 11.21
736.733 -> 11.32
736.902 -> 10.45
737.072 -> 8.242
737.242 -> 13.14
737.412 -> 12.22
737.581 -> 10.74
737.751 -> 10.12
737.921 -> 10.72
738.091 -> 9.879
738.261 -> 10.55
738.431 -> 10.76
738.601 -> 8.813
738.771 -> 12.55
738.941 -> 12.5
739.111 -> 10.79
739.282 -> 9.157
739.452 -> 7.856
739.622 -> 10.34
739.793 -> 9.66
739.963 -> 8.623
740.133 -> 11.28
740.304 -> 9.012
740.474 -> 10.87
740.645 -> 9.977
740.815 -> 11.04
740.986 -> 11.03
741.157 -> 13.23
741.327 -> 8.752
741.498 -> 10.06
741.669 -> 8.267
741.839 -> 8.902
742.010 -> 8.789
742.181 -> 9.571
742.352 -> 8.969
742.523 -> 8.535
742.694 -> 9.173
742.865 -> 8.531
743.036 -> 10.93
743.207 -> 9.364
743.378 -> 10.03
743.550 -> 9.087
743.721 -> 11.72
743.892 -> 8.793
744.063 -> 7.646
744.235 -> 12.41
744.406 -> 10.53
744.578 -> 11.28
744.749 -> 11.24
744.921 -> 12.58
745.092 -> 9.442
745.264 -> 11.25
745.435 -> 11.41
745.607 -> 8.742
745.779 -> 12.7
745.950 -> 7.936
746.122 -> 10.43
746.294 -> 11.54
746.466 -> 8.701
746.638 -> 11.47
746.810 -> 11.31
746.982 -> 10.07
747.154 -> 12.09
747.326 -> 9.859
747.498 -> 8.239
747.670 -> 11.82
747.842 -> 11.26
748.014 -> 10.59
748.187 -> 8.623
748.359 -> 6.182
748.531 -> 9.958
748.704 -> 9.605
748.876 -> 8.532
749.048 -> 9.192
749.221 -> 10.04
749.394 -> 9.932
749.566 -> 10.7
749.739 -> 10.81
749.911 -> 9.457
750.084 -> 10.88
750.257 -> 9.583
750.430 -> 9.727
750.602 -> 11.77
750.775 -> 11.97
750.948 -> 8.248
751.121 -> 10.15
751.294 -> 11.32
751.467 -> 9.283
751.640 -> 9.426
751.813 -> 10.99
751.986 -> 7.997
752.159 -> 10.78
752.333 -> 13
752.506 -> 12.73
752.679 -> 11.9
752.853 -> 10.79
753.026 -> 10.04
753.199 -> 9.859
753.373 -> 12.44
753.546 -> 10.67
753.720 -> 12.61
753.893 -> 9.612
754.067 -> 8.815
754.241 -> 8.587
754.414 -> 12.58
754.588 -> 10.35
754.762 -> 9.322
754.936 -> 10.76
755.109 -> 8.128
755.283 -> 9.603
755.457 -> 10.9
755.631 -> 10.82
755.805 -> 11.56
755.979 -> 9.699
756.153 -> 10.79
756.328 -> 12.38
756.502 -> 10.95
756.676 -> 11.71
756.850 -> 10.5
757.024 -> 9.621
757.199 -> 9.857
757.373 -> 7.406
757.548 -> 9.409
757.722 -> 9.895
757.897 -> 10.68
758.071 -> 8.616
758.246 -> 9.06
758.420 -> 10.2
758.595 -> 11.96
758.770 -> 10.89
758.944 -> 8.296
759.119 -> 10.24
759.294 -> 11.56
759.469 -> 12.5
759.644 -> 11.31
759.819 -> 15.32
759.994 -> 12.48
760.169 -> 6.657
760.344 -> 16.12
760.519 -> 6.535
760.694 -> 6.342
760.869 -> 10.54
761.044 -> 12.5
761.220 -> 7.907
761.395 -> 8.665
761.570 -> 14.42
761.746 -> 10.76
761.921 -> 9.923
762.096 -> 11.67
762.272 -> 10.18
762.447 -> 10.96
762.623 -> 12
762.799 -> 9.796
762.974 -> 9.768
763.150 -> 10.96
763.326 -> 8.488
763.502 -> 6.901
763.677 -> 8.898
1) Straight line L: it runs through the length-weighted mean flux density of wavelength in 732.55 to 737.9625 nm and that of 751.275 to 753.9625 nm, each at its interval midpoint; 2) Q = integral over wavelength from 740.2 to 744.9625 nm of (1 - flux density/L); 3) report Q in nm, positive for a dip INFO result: 0.36 nm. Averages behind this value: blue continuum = 10.8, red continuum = 10.8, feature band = 9.99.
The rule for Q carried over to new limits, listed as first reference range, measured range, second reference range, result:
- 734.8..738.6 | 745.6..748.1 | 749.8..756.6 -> 0.03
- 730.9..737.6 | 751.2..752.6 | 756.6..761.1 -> -0.02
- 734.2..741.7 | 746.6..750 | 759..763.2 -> 0.21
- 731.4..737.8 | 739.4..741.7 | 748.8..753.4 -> 0.14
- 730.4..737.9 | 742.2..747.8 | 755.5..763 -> 0.26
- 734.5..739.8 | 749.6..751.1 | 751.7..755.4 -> 0.03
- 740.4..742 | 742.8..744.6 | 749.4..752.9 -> 0.05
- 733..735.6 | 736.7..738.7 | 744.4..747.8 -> -0.01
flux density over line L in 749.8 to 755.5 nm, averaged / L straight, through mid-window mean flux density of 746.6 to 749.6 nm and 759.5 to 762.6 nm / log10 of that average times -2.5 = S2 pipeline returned -0.02 mag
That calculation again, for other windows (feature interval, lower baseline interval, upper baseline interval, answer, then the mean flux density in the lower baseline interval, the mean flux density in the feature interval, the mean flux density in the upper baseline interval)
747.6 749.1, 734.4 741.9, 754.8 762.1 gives 0.10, 10.5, 9.52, 10.4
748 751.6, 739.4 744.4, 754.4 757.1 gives 0.04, 9.76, 9.82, 10.6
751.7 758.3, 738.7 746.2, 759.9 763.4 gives -0.01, 10.1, 10.4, 10.4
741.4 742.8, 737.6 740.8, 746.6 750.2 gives 0.13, 10.2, 9.02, 10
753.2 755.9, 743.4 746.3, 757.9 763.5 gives 0.01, 10.5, 10.4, 10.5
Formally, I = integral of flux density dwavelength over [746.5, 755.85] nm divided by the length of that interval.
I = 10.3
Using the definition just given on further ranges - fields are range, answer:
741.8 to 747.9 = 10.2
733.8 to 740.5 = 10.5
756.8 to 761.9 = 10.3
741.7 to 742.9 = 8.91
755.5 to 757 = 11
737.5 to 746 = 10.1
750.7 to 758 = 10.4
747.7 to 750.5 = 9.73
